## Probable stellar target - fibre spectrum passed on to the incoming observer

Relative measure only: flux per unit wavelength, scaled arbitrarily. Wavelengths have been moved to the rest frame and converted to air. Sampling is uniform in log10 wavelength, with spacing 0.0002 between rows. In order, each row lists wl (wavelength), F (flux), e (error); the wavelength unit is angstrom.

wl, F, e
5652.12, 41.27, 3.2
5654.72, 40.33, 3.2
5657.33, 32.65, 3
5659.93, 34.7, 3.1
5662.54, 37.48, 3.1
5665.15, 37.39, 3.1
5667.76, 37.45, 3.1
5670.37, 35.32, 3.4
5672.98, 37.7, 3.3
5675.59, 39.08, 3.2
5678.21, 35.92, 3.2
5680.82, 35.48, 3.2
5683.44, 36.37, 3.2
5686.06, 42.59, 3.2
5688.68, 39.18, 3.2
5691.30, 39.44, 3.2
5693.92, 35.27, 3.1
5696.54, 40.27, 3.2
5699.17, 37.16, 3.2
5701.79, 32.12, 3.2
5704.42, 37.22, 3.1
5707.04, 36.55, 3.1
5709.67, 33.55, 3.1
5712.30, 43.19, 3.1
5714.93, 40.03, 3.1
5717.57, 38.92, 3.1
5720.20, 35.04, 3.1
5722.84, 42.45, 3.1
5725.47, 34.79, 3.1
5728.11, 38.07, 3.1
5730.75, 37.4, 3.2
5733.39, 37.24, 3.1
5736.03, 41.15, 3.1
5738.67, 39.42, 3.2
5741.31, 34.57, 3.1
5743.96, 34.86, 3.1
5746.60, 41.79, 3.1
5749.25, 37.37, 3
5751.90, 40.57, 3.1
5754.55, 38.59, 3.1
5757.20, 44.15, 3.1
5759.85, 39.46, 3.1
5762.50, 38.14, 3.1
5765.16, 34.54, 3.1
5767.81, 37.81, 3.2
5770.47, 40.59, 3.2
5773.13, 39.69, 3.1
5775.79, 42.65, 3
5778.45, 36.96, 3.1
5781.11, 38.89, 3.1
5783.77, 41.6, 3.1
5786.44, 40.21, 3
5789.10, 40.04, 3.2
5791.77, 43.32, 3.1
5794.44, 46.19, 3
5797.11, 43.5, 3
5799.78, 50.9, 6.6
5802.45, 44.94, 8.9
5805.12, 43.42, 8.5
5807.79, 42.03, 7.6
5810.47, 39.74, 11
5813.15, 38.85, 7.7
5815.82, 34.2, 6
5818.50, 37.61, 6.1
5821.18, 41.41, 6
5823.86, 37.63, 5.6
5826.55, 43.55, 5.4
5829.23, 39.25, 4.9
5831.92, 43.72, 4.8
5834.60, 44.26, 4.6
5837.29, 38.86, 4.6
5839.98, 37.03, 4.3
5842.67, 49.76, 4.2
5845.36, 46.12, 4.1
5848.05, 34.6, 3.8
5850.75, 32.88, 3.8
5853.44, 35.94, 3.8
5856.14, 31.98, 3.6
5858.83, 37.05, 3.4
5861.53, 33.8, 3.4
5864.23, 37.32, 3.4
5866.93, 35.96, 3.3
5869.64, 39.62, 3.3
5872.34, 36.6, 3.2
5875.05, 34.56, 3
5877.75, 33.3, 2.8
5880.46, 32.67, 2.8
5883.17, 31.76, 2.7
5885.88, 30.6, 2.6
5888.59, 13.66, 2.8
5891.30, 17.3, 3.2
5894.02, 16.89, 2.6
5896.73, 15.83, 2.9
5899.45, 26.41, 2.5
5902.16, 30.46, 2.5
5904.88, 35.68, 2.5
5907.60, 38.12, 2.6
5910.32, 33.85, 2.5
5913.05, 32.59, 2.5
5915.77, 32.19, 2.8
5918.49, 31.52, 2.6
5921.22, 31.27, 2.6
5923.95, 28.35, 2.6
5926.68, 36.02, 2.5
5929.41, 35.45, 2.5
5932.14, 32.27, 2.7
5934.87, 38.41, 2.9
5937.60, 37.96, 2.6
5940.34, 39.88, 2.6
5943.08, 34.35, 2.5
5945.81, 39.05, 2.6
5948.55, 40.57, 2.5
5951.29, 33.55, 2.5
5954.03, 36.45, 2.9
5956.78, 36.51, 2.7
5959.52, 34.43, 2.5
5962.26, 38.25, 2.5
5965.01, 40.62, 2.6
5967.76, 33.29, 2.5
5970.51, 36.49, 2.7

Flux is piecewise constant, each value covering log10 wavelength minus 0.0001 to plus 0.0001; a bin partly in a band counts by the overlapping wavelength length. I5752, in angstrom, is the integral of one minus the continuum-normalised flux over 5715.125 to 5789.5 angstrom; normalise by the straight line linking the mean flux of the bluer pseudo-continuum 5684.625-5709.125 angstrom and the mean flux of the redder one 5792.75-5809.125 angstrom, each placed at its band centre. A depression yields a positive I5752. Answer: 5.0 angstrom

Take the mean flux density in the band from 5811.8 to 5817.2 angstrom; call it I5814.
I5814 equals 36.6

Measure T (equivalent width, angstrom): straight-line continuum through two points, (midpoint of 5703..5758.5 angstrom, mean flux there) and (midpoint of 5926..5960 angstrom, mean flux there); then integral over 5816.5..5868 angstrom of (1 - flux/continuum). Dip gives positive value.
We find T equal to -1.9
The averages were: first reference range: 38.4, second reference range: 36.6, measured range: 38.8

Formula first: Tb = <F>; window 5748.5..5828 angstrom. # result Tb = 40.6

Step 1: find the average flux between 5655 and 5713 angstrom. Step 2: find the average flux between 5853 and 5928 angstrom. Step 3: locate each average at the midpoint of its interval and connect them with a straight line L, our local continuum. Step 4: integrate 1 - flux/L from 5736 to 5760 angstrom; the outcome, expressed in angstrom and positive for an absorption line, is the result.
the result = -2.6 angstrom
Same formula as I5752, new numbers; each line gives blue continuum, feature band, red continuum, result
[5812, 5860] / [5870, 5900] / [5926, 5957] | 8.9 angstrom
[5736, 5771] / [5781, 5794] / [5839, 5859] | -1.0 angstrom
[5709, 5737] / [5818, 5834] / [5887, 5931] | -3.9 angstrom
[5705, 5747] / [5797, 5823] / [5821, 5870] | -1.9 angstrom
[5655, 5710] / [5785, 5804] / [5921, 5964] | -4.0 angstrom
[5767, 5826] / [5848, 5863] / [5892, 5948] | 1.0 angstrom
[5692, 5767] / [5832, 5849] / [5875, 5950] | -4.0 angstrom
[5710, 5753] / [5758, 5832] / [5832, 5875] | -4.7 angstrom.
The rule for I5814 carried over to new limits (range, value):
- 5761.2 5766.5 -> 36.3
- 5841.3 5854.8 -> 39.8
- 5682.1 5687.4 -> 39.4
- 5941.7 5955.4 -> 36.8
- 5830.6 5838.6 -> 42.3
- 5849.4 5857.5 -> 33.6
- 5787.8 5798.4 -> 43.2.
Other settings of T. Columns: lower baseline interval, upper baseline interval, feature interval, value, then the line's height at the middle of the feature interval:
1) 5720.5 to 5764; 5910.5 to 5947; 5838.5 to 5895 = 4.0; 35.9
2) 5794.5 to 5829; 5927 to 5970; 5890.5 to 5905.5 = 5.9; 38.5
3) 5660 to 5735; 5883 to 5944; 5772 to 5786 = -2.1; 34.9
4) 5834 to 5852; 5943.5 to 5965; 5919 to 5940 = 1.9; 37.8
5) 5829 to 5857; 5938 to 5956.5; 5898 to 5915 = 2.4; 38.2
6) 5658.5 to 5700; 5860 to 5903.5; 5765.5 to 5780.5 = -2.5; 33.7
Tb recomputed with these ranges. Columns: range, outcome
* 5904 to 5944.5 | 34.5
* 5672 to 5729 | 37.7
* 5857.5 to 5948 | 32.2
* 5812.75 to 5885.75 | 37.6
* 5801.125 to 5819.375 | 40.2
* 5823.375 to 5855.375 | 40.2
